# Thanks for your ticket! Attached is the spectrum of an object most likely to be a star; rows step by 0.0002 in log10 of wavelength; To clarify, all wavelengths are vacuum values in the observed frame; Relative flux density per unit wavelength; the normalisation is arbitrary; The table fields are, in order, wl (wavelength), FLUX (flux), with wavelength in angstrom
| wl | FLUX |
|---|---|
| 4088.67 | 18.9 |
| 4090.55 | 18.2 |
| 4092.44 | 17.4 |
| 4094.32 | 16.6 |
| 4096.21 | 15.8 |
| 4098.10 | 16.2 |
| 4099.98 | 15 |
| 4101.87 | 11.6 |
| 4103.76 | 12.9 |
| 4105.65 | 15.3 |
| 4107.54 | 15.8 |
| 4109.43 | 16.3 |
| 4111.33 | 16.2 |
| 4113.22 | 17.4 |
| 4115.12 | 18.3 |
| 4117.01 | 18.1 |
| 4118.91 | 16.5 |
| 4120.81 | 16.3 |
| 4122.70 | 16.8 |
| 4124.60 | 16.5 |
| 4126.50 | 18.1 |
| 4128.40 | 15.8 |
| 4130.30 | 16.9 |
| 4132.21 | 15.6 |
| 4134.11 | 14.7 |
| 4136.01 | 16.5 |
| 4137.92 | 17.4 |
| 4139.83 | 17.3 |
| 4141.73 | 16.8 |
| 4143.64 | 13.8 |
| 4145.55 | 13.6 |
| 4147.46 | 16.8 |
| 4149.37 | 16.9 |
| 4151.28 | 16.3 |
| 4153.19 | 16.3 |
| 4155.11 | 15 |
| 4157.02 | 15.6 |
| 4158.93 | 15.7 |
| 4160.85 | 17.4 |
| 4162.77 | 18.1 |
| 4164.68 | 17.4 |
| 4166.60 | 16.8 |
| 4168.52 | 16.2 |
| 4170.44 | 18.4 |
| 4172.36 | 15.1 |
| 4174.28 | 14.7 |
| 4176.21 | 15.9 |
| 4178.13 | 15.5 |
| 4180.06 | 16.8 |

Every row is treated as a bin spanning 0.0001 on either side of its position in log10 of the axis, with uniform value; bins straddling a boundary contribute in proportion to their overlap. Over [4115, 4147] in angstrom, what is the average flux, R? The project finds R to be 16.4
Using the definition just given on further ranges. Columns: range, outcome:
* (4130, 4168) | 16.2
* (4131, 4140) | 16.2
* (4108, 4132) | 16.9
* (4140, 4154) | 15.9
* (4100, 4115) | 15.2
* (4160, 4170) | 17.2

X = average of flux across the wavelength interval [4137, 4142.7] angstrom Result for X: 17.2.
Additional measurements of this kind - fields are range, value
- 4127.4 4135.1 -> 15.8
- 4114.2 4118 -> 18.2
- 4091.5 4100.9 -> 16.2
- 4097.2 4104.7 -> 13.9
